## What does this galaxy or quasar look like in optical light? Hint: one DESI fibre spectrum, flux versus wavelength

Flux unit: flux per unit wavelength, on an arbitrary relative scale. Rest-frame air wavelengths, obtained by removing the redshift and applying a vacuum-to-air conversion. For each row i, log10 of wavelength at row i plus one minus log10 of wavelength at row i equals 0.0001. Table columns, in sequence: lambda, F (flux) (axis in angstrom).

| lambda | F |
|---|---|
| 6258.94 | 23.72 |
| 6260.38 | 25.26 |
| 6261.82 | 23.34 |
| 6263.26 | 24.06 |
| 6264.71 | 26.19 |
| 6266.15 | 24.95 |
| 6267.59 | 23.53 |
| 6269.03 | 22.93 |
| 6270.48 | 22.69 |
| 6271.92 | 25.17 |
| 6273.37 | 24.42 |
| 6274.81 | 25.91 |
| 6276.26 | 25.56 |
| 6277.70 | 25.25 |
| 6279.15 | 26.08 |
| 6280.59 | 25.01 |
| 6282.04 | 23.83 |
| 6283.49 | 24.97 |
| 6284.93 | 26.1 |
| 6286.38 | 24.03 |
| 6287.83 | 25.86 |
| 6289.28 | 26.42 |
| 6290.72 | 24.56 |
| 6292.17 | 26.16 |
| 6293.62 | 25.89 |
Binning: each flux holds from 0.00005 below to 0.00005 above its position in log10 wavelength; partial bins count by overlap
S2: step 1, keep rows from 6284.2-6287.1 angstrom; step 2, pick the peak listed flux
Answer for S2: 26.1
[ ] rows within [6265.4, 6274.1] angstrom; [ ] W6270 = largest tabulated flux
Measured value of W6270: 25.17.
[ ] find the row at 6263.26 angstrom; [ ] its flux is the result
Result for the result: 24.06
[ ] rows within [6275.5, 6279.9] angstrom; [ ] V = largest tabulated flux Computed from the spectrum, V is 26.08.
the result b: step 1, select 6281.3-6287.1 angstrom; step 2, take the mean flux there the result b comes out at 24.7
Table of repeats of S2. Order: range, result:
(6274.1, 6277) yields 25.91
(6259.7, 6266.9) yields 26.19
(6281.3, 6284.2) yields 24.97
